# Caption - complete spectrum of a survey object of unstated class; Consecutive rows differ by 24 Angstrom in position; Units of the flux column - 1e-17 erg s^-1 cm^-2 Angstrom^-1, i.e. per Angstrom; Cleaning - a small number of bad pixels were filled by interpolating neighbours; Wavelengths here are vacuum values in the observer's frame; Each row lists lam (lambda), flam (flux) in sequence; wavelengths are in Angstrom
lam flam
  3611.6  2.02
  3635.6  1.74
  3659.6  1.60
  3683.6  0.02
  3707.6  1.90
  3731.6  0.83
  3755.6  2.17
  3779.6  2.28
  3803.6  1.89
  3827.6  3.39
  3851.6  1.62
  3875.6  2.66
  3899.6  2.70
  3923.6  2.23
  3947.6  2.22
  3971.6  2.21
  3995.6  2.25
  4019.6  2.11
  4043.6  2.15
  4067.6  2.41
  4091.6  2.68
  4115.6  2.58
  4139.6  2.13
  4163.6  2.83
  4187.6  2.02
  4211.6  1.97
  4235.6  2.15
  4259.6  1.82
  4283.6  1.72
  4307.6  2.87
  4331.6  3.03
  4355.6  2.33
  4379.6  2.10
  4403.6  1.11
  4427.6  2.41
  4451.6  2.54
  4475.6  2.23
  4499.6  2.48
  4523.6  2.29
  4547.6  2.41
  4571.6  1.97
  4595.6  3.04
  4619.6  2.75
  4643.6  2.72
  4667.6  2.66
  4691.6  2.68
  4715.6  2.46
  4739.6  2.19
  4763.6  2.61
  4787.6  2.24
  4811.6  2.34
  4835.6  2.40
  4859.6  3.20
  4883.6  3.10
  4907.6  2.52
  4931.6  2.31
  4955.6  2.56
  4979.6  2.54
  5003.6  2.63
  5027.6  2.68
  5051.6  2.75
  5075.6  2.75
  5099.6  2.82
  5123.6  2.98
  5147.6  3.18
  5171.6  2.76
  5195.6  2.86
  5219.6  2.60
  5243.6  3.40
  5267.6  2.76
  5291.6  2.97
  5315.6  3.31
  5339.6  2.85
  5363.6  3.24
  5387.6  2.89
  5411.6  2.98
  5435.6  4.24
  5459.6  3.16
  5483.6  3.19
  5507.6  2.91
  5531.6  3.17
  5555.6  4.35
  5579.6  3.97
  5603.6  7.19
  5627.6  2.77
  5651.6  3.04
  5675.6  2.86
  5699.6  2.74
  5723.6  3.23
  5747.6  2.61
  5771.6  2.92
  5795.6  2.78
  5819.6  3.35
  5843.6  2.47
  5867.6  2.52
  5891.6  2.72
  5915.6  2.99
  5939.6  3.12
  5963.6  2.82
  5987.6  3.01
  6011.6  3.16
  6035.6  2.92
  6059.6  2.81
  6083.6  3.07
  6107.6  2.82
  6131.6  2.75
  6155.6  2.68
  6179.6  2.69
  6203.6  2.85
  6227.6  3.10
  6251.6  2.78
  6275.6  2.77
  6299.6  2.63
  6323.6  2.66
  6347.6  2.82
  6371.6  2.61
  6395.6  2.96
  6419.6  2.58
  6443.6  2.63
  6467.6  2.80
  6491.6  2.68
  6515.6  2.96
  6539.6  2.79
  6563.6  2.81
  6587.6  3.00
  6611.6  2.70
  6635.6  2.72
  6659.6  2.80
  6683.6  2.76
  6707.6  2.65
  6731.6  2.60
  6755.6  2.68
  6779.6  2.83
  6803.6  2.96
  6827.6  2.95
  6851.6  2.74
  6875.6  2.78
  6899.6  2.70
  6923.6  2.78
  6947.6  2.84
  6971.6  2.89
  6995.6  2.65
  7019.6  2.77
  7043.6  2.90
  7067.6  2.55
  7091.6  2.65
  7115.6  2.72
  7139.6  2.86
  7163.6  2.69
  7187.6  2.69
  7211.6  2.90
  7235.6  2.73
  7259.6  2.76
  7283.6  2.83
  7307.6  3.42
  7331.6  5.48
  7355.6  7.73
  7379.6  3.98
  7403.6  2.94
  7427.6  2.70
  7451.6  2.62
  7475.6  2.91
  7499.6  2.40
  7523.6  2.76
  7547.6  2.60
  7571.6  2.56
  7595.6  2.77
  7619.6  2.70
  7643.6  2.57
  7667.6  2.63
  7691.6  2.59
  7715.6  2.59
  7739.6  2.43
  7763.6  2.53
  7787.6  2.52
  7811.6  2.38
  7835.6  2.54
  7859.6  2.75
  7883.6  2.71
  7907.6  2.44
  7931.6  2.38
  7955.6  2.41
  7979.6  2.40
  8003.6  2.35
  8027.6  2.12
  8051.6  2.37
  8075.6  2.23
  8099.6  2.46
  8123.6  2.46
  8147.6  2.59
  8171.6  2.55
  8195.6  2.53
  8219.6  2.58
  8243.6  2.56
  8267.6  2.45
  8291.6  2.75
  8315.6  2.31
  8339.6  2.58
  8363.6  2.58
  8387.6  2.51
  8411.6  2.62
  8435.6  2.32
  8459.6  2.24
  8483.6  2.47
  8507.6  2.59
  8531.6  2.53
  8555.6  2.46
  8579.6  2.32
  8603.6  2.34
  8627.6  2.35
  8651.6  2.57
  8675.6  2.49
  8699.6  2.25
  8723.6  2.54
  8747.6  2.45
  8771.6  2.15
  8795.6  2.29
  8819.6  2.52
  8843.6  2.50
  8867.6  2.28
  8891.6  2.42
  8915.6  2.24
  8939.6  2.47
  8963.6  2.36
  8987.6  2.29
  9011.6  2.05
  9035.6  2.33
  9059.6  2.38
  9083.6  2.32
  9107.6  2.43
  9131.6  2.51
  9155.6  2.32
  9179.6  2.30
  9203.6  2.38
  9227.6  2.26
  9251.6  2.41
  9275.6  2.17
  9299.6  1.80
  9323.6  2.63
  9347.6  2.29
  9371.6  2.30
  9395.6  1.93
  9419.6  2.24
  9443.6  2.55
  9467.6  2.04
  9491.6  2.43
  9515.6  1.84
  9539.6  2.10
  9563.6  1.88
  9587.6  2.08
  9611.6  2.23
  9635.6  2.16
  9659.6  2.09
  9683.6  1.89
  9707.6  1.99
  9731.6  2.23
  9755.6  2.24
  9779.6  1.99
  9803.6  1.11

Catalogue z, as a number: 0.12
